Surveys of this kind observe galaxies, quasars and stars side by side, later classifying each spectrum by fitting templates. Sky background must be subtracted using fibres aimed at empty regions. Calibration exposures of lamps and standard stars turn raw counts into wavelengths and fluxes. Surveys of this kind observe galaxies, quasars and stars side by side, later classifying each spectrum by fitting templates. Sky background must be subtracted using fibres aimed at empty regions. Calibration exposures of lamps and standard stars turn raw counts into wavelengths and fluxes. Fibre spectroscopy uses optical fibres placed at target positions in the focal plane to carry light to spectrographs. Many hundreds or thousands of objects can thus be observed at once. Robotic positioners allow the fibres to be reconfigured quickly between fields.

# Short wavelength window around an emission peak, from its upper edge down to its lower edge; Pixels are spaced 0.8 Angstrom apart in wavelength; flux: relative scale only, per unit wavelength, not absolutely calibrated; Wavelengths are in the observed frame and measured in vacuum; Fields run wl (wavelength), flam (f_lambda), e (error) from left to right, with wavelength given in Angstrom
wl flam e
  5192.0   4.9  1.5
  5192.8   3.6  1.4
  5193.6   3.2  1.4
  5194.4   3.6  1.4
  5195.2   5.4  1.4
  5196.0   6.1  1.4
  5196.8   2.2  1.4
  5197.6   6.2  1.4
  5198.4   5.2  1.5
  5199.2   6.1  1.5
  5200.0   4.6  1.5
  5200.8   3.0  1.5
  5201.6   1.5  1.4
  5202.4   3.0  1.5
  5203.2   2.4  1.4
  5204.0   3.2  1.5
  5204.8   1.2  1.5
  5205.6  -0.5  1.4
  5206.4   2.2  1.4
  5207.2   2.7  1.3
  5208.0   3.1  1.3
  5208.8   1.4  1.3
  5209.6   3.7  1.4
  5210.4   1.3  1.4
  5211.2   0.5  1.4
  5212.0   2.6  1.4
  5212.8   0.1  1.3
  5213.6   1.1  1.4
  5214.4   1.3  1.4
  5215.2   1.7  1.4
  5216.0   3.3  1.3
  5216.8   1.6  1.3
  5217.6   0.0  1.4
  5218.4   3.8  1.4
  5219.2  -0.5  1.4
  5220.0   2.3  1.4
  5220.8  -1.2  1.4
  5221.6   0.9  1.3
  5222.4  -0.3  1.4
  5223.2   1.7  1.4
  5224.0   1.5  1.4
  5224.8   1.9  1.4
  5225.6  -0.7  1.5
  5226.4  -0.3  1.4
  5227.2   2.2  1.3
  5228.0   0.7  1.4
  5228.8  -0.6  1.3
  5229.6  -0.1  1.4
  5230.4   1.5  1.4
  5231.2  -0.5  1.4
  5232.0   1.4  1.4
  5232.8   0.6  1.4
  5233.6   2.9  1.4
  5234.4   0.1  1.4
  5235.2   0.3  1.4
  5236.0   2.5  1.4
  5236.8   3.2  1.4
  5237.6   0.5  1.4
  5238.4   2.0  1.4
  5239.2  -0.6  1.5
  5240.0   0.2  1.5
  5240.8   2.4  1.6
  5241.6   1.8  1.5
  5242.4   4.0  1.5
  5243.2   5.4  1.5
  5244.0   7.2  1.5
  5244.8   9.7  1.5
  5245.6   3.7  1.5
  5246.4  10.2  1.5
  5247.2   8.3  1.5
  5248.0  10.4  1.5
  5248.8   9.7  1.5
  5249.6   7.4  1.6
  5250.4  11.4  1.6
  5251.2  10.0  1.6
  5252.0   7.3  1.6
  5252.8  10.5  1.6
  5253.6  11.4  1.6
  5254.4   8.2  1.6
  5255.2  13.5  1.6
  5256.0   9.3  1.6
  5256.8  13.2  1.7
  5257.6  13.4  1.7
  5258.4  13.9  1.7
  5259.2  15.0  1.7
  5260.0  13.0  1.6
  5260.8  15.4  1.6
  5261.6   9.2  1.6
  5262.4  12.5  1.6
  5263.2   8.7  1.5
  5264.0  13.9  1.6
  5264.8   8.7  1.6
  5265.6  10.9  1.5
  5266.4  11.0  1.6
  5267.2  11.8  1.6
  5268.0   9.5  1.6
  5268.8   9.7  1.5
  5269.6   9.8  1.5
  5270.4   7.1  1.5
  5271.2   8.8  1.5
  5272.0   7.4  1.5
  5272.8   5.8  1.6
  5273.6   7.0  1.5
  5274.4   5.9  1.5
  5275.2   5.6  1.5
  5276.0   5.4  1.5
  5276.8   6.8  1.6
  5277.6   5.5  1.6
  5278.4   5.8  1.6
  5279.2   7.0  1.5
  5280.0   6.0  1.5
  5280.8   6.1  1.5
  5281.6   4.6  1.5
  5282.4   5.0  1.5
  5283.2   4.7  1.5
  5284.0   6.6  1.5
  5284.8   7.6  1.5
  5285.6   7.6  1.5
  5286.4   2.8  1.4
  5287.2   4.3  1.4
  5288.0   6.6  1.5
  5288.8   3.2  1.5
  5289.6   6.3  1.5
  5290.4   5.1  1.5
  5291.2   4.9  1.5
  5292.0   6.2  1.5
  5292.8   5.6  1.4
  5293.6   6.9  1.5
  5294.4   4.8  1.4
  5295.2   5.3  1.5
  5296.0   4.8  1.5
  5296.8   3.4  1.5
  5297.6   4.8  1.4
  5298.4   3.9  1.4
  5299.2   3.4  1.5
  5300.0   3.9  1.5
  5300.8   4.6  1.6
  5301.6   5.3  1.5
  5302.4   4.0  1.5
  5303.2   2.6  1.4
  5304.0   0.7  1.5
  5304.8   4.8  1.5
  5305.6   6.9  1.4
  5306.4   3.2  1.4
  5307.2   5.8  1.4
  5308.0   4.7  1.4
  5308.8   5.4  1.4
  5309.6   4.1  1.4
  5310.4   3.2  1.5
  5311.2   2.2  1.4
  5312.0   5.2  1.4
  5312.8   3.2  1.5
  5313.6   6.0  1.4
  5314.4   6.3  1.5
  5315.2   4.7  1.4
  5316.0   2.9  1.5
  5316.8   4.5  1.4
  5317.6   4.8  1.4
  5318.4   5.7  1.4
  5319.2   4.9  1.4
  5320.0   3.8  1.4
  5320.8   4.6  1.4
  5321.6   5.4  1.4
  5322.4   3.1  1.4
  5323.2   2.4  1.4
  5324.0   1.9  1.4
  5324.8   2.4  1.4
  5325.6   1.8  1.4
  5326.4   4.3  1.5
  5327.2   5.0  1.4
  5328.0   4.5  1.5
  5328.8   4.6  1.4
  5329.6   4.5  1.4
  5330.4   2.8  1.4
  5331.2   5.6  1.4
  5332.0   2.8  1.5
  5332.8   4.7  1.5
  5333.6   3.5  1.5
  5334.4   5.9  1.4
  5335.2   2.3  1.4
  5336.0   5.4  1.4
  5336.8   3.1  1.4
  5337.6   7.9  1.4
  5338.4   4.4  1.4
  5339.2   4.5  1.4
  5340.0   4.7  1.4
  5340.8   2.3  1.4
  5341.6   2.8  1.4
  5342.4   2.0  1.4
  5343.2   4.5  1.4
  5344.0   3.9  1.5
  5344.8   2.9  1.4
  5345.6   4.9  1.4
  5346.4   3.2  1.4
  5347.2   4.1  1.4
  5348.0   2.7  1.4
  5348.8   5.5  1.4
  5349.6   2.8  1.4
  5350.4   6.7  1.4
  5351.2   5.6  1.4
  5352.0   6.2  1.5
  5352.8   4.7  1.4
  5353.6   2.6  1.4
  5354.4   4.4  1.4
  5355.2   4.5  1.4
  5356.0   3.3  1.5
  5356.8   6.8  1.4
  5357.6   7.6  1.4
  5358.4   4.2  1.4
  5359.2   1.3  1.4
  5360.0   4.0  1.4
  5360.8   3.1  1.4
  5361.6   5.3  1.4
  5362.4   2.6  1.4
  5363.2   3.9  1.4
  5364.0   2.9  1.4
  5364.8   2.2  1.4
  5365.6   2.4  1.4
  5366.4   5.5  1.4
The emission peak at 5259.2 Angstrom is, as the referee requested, [O III]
